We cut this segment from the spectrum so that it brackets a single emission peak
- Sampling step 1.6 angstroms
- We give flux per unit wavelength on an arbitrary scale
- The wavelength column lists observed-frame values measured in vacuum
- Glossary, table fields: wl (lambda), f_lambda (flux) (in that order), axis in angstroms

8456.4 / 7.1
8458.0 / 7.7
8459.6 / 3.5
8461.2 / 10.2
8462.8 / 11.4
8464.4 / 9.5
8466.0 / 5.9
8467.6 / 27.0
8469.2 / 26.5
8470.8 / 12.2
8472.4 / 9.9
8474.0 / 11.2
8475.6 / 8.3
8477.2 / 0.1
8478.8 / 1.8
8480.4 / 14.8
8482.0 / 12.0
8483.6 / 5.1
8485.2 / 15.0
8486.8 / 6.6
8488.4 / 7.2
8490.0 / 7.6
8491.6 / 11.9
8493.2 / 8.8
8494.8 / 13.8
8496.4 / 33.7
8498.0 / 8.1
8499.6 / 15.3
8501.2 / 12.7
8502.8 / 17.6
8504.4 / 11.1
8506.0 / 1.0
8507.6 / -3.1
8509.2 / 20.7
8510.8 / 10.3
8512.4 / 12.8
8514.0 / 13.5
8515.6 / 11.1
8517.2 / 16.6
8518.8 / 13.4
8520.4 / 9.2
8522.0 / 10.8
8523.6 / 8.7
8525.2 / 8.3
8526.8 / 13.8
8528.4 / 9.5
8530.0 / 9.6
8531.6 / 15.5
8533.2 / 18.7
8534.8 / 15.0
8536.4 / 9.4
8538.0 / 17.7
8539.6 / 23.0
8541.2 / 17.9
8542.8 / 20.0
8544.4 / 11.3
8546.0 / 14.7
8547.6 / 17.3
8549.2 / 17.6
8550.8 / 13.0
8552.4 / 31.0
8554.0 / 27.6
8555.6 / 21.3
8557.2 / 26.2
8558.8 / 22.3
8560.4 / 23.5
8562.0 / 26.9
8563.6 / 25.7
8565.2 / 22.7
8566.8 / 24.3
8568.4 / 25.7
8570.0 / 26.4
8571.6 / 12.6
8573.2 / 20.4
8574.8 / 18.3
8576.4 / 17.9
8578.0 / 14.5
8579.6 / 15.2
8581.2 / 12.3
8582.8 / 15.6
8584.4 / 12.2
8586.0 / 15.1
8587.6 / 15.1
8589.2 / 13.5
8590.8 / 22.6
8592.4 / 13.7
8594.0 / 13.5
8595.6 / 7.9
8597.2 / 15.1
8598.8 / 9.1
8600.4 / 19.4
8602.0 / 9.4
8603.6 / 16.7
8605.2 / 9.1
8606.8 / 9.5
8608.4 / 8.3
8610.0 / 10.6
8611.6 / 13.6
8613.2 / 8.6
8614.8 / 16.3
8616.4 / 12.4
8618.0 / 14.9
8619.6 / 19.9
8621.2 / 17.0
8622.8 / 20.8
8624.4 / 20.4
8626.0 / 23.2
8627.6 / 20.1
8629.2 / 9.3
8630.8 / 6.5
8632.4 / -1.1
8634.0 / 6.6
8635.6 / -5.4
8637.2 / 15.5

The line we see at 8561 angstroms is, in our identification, C III]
